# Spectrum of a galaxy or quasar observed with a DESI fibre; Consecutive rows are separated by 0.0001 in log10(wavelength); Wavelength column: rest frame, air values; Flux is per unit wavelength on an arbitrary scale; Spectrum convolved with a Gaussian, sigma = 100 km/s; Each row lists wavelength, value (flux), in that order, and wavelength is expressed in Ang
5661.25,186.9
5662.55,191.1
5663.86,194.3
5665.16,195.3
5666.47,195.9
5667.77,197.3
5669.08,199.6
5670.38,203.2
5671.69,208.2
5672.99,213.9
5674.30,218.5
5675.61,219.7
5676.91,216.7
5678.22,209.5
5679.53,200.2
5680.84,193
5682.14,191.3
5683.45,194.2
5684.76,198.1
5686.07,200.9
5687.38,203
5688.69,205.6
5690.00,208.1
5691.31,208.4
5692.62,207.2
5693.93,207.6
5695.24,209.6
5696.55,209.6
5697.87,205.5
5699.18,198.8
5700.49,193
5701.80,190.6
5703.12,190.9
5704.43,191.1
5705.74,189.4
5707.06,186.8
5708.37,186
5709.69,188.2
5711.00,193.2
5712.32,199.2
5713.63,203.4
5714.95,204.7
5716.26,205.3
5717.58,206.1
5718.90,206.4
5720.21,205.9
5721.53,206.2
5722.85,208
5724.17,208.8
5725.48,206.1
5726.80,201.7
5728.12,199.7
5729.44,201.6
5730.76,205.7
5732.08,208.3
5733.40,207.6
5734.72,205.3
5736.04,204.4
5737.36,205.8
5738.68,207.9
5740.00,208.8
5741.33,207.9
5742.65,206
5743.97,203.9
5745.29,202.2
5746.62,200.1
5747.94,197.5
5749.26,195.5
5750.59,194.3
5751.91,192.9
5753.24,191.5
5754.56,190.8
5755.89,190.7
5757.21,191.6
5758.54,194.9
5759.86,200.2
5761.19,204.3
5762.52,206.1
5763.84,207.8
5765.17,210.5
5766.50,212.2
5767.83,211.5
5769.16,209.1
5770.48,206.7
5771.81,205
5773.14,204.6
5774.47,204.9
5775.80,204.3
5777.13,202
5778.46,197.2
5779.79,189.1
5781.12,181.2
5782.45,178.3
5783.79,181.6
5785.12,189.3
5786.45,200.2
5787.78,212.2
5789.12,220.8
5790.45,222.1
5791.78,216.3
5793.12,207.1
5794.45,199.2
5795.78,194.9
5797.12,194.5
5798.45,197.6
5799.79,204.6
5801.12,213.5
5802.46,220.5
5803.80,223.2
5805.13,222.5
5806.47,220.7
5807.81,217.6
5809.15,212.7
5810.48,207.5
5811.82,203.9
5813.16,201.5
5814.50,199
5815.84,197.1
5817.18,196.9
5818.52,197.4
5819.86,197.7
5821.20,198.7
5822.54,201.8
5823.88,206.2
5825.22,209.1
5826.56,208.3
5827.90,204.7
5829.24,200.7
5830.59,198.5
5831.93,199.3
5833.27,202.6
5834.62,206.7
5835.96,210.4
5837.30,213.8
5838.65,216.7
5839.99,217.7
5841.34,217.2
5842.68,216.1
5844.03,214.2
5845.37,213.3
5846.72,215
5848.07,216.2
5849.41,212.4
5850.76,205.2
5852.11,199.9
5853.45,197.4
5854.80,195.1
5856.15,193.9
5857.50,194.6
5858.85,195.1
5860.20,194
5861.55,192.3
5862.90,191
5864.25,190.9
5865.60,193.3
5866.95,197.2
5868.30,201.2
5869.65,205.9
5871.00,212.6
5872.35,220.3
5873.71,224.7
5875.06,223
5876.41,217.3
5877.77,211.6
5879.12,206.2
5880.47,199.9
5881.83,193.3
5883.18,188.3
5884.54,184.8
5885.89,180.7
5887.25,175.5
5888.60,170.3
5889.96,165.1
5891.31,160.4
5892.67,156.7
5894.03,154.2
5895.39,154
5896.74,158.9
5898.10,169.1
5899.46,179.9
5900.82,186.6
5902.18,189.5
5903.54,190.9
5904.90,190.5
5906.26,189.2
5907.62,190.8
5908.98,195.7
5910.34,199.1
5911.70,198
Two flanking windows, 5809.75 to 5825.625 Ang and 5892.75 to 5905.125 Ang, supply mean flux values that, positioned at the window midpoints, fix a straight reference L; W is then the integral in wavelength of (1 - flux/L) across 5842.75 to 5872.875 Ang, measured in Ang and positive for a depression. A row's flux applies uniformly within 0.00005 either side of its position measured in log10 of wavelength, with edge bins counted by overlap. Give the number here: -2.4 Ang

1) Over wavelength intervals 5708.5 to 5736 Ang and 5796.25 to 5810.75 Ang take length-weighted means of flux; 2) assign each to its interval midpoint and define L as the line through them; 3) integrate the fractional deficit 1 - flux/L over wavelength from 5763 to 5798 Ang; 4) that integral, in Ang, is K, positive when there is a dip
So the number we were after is 1.2 Ang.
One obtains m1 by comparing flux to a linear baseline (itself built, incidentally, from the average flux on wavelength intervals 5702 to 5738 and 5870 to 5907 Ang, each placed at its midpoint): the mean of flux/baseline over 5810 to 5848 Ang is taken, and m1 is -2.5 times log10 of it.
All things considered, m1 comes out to -0.08 mag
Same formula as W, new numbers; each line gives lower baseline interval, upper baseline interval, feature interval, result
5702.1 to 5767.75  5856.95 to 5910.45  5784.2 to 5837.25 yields -2.9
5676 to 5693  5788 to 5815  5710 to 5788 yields 2.1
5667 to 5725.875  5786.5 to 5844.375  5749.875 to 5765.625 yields 0.6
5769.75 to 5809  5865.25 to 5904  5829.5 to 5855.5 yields -1.7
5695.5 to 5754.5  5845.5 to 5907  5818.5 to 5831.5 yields -0.5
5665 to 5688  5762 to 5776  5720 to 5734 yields 0.0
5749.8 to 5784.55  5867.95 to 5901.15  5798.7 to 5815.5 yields -1.4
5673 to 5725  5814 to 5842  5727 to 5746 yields -0.2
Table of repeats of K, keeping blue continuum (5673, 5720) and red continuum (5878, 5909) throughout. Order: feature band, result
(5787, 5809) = -2.48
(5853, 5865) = -0.67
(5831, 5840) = -1.09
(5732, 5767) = -1.10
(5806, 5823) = -1.39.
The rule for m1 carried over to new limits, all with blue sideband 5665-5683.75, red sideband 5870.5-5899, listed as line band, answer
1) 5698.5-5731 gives 0.010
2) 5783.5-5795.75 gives -0.060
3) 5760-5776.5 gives -0.057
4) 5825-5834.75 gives -0.066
